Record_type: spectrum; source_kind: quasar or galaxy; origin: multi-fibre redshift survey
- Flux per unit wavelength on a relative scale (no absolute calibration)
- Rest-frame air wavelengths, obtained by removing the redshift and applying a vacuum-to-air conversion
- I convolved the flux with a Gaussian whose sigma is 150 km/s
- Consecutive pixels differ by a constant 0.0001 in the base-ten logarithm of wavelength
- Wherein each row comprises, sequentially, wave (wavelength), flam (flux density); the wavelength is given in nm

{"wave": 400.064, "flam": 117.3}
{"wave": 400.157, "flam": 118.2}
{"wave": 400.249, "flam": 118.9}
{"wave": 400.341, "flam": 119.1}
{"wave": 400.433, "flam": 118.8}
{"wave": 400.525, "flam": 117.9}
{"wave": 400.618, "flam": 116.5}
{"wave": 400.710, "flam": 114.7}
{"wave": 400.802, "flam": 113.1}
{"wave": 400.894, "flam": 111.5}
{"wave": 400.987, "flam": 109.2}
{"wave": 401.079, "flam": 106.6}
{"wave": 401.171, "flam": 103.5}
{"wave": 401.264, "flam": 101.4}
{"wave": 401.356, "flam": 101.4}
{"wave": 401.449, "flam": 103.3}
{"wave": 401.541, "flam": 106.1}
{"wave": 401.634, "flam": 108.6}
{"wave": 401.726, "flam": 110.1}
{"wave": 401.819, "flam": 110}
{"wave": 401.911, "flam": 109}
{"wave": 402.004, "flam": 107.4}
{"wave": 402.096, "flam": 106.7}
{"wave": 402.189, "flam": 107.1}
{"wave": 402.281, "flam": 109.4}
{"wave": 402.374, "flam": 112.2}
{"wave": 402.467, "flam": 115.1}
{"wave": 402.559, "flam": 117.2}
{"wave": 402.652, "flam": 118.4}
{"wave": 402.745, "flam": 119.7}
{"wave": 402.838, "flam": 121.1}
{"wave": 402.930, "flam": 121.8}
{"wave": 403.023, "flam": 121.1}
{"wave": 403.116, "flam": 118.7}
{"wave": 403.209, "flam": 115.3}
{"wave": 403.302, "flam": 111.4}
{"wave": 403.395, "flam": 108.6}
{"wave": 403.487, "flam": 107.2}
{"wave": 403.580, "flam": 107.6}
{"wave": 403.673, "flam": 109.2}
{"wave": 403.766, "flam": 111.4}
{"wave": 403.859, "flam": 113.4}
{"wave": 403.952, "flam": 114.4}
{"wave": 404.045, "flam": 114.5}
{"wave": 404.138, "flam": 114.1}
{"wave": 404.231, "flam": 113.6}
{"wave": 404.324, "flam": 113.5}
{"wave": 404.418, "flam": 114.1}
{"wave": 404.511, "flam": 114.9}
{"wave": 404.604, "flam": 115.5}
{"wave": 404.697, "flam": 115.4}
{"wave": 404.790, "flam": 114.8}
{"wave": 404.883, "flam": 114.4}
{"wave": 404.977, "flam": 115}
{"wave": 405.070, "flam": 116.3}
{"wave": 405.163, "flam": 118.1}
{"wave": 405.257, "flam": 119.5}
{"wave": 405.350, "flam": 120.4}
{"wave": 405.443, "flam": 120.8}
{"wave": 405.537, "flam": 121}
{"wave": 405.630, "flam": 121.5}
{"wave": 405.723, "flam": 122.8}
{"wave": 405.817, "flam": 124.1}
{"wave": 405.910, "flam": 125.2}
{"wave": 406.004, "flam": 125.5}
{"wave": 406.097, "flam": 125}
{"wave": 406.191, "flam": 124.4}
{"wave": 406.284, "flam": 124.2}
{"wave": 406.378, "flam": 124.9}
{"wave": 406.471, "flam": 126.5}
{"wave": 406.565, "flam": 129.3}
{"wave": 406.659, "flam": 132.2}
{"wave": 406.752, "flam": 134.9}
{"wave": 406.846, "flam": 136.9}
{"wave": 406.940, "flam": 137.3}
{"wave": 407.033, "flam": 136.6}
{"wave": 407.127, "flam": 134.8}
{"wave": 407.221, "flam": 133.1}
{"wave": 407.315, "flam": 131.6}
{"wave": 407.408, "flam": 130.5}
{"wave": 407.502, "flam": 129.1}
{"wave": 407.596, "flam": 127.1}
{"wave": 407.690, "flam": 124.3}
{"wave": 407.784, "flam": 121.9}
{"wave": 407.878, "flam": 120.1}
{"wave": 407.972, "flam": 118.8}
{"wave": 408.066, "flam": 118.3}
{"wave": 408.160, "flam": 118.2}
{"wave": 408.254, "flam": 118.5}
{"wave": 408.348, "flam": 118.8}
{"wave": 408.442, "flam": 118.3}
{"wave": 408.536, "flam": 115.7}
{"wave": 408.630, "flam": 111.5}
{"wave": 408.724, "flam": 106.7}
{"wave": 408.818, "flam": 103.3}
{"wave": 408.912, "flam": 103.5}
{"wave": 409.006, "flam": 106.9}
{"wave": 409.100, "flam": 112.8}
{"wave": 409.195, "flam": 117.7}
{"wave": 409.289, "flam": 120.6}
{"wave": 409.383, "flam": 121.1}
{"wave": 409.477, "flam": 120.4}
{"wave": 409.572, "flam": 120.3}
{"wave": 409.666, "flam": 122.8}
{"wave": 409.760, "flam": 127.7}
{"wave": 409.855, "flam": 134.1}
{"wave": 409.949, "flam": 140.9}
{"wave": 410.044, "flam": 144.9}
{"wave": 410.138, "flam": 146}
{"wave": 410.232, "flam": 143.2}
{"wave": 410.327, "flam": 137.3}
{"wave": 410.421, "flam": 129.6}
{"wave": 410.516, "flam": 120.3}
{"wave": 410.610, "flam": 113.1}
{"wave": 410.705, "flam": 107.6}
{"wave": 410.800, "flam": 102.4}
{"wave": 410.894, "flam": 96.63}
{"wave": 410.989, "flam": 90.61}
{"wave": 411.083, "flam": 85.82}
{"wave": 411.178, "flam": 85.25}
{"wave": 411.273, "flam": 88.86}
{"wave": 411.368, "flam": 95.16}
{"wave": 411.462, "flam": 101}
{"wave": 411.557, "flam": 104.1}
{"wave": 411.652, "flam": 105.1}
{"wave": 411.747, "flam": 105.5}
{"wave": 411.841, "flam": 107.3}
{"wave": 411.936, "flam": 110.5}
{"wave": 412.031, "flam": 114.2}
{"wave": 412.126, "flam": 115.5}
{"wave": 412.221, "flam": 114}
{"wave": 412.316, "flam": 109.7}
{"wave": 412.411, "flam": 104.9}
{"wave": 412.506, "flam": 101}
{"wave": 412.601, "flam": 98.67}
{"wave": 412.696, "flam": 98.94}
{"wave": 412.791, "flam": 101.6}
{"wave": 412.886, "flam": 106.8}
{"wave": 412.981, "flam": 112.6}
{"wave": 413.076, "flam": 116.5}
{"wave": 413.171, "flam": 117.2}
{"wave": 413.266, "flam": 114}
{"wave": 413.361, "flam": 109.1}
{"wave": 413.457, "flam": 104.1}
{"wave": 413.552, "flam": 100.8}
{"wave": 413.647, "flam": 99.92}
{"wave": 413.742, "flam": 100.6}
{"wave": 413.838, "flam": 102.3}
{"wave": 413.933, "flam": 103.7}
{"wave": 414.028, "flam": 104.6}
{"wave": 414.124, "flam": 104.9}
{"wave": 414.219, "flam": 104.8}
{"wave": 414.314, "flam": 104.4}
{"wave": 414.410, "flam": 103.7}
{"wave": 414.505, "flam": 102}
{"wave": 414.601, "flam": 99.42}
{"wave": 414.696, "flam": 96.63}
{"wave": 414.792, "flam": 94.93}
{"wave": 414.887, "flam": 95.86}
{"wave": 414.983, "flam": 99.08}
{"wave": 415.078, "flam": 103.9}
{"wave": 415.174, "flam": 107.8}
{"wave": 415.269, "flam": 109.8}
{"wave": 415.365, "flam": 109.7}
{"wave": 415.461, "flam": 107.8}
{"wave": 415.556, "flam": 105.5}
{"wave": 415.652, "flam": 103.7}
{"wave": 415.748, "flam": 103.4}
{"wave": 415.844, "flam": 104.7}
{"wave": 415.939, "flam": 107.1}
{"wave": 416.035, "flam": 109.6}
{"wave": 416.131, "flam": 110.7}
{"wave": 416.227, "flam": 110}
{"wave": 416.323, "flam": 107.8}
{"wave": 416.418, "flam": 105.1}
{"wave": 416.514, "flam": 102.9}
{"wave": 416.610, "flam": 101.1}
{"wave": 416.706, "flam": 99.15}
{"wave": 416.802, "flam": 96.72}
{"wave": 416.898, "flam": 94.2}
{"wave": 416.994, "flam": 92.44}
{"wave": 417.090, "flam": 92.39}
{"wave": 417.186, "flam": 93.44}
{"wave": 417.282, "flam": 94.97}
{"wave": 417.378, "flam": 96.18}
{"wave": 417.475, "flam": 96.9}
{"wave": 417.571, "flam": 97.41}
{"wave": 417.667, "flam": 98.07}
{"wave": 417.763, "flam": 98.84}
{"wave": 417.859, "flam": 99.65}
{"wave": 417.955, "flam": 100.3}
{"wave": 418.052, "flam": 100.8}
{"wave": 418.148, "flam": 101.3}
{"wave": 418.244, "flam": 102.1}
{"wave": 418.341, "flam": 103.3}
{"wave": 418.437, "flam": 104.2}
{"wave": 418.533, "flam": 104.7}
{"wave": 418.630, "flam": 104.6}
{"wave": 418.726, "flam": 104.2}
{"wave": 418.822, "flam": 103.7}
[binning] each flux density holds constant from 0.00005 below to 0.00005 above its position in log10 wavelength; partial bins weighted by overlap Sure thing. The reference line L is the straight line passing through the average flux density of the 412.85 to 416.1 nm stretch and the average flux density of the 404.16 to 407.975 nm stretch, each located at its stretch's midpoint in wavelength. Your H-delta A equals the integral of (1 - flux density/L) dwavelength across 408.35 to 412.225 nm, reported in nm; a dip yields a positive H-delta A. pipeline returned 0.02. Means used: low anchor 124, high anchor 105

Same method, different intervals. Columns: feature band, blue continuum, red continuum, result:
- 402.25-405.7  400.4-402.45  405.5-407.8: 0.087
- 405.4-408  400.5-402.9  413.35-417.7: -0.480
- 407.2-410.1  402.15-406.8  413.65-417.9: -0.241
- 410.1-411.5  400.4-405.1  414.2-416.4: -0.026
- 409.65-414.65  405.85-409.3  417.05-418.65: 0.127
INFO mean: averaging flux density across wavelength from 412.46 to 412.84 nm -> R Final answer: 100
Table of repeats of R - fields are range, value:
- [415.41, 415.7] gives 106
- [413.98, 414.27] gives 105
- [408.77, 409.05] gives 105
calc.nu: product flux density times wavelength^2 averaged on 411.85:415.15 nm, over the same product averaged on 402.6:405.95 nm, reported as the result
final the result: 0.9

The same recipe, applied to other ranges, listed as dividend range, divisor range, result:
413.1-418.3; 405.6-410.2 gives 0.85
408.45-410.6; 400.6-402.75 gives 1.16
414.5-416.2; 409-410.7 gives 0.84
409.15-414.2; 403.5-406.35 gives 0.98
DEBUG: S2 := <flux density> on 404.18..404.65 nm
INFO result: 114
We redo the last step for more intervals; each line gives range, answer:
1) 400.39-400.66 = 117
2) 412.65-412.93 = 102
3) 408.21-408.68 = 117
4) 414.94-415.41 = 106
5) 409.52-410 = 129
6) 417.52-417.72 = 98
